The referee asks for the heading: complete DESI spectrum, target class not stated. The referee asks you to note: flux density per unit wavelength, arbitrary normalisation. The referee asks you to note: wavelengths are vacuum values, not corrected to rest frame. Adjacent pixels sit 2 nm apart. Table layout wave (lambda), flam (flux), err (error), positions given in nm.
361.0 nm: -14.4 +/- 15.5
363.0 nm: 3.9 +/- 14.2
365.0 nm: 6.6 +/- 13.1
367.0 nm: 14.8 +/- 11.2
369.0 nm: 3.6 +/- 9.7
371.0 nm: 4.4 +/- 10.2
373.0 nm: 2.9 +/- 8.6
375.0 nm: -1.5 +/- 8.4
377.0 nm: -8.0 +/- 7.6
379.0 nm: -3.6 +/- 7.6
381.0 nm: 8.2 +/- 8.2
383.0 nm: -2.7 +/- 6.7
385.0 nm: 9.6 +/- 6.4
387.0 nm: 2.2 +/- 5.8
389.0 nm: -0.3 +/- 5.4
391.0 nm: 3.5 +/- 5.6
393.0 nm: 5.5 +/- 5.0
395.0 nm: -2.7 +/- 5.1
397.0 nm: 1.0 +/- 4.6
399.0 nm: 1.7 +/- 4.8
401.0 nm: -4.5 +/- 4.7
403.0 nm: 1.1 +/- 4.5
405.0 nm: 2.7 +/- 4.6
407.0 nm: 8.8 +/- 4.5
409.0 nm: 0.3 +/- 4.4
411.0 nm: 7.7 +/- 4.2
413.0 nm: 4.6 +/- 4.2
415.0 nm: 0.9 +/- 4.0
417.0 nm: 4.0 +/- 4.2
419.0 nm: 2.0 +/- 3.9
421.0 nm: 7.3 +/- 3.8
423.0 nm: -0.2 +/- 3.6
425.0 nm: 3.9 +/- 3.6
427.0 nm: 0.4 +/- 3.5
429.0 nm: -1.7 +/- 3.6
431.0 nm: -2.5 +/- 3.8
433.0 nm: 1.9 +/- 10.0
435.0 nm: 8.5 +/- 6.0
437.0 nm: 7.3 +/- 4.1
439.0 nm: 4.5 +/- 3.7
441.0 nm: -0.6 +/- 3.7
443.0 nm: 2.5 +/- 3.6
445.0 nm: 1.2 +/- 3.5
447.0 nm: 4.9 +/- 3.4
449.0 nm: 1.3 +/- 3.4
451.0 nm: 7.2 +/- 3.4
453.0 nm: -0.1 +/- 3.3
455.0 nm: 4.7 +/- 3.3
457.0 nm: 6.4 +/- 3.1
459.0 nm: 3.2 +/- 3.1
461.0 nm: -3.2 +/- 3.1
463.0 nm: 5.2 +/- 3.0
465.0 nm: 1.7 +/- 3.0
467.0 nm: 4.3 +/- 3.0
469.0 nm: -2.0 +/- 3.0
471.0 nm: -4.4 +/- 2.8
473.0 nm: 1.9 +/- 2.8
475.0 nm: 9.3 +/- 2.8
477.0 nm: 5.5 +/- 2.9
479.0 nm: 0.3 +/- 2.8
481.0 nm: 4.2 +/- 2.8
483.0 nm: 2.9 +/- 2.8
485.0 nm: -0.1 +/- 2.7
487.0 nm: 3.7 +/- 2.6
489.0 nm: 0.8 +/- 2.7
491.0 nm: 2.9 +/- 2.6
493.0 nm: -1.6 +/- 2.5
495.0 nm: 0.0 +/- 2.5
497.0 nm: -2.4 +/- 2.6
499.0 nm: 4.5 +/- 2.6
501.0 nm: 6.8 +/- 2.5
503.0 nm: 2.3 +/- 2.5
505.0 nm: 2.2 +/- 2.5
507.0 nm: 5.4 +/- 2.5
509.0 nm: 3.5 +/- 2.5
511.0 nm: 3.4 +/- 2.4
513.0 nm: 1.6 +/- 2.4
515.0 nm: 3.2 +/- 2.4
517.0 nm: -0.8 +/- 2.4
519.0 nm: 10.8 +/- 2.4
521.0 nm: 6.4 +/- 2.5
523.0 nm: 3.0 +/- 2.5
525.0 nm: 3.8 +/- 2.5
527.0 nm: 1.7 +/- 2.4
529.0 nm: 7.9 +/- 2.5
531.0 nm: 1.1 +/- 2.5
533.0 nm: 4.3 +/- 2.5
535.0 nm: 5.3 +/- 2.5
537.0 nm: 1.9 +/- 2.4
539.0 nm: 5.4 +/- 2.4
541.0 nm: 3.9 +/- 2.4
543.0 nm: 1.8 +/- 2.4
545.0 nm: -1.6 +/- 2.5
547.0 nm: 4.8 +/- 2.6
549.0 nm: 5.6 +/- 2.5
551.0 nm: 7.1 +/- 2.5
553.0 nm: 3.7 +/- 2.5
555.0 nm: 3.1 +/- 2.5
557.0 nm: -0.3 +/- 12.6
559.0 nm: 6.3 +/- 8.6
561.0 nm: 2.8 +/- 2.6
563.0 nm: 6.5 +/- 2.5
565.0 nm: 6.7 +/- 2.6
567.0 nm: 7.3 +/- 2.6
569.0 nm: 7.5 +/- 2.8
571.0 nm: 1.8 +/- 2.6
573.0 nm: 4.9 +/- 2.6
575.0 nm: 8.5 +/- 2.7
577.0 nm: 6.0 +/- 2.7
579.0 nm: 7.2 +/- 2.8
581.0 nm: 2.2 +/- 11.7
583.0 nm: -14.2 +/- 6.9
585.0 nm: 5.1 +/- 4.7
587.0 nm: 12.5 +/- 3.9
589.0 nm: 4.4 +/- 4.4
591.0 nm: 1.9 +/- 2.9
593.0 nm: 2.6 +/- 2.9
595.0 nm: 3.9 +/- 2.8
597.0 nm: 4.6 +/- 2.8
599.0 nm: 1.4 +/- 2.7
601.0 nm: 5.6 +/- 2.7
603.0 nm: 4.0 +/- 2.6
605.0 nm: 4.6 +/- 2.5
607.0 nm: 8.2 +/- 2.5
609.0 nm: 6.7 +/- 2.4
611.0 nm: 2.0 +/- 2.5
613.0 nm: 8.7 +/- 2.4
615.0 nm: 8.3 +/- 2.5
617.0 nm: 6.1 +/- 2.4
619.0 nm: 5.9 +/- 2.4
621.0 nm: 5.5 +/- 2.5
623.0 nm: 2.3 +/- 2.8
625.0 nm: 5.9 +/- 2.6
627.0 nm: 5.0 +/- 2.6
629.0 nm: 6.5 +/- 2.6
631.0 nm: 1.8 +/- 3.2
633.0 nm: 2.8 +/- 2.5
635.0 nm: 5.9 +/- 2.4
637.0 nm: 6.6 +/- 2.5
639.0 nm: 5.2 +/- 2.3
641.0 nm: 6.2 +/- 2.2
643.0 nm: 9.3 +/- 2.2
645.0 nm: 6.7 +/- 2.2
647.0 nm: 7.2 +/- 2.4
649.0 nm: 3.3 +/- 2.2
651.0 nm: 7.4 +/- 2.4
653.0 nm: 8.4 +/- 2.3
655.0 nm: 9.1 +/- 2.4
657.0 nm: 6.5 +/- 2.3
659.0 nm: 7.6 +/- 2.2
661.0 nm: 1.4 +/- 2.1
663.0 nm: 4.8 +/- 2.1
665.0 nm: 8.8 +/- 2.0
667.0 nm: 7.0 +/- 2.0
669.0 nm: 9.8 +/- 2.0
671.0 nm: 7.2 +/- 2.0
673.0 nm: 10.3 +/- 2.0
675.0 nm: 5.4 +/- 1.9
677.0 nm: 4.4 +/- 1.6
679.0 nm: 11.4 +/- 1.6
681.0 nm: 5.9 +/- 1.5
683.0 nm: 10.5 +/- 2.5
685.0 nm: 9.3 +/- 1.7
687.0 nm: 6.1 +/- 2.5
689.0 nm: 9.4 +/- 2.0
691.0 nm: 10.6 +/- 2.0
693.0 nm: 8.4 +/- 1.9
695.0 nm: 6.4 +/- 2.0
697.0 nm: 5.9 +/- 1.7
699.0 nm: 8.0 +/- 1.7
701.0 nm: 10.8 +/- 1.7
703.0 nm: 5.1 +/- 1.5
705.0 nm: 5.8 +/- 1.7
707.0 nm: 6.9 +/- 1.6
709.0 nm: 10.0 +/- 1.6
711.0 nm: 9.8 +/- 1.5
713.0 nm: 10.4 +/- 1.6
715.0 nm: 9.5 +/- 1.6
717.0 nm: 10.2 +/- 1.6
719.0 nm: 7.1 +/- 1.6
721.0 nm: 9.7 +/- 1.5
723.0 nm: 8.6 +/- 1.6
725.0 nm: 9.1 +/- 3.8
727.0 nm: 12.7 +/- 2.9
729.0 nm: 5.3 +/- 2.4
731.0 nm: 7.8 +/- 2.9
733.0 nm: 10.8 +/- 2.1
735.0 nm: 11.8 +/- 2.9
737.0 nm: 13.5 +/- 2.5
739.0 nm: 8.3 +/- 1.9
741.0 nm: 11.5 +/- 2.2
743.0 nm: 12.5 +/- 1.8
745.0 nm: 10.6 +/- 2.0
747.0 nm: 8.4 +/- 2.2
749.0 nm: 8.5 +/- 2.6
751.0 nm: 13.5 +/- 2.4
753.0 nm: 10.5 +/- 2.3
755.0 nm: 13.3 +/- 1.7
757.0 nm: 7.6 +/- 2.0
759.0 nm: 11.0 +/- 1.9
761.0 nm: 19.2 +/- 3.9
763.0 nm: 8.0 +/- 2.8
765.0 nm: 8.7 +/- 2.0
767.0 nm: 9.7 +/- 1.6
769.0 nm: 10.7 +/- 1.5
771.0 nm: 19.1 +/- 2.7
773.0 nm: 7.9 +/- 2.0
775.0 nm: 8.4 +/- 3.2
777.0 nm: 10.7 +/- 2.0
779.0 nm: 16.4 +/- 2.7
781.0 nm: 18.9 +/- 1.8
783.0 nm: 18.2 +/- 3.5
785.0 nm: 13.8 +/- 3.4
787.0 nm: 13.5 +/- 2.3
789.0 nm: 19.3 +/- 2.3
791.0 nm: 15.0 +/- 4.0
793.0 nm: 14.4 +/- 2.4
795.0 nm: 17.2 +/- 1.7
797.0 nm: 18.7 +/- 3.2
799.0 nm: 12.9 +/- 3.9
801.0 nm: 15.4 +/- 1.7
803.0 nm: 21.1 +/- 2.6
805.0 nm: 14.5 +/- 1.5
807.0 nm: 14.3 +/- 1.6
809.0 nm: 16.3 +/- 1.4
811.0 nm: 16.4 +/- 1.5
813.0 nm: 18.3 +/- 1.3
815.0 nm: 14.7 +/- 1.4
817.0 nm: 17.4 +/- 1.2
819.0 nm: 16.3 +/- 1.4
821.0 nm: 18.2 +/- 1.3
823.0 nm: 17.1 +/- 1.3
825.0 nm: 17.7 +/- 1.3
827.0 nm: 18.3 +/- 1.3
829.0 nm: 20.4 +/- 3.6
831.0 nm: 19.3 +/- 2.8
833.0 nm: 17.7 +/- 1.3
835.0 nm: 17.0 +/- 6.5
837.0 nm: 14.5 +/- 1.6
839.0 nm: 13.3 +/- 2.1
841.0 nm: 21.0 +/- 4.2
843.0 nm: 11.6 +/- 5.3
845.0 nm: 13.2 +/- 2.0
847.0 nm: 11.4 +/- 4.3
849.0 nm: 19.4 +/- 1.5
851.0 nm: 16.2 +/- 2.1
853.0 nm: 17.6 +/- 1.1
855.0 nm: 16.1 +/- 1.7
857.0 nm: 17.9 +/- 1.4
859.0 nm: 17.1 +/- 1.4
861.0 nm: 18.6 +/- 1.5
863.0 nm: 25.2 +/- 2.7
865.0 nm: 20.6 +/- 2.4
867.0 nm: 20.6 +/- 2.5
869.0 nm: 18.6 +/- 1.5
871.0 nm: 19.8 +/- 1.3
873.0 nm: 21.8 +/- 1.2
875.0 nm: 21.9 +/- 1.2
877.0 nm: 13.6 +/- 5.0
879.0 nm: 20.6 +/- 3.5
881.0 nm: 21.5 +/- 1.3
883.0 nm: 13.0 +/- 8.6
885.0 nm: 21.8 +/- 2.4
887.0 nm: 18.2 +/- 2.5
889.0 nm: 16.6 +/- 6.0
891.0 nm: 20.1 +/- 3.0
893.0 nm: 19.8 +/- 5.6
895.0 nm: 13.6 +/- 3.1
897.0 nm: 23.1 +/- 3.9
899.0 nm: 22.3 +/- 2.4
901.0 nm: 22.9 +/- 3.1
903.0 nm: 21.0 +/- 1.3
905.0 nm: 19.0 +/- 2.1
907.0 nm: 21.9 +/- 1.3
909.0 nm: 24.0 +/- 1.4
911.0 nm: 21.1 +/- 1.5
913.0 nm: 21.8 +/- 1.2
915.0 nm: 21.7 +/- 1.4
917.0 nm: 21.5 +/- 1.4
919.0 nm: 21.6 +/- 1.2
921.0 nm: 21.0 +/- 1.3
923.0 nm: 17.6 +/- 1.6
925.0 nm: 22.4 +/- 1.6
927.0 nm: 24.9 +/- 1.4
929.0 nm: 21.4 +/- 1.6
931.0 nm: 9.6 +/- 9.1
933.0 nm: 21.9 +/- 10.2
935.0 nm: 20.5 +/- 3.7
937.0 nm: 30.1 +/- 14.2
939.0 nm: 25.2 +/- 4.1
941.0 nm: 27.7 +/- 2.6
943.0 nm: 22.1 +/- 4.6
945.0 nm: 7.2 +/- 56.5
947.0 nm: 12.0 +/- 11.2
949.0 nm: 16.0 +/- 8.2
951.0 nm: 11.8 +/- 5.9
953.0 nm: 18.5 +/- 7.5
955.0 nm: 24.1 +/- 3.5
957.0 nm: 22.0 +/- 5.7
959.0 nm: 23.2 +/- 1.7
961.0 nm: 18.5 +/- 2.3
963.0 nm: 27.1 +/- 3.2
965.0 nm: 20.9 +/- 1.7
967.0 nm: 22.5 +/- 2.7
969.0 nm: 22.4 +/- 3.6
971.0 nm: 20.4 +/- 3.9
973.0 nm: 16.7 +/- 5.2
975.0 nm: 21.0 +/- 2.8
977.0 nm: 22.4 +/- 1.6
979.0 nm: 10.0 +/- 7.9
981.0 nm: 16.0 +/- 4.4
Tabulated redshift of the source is 0.95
